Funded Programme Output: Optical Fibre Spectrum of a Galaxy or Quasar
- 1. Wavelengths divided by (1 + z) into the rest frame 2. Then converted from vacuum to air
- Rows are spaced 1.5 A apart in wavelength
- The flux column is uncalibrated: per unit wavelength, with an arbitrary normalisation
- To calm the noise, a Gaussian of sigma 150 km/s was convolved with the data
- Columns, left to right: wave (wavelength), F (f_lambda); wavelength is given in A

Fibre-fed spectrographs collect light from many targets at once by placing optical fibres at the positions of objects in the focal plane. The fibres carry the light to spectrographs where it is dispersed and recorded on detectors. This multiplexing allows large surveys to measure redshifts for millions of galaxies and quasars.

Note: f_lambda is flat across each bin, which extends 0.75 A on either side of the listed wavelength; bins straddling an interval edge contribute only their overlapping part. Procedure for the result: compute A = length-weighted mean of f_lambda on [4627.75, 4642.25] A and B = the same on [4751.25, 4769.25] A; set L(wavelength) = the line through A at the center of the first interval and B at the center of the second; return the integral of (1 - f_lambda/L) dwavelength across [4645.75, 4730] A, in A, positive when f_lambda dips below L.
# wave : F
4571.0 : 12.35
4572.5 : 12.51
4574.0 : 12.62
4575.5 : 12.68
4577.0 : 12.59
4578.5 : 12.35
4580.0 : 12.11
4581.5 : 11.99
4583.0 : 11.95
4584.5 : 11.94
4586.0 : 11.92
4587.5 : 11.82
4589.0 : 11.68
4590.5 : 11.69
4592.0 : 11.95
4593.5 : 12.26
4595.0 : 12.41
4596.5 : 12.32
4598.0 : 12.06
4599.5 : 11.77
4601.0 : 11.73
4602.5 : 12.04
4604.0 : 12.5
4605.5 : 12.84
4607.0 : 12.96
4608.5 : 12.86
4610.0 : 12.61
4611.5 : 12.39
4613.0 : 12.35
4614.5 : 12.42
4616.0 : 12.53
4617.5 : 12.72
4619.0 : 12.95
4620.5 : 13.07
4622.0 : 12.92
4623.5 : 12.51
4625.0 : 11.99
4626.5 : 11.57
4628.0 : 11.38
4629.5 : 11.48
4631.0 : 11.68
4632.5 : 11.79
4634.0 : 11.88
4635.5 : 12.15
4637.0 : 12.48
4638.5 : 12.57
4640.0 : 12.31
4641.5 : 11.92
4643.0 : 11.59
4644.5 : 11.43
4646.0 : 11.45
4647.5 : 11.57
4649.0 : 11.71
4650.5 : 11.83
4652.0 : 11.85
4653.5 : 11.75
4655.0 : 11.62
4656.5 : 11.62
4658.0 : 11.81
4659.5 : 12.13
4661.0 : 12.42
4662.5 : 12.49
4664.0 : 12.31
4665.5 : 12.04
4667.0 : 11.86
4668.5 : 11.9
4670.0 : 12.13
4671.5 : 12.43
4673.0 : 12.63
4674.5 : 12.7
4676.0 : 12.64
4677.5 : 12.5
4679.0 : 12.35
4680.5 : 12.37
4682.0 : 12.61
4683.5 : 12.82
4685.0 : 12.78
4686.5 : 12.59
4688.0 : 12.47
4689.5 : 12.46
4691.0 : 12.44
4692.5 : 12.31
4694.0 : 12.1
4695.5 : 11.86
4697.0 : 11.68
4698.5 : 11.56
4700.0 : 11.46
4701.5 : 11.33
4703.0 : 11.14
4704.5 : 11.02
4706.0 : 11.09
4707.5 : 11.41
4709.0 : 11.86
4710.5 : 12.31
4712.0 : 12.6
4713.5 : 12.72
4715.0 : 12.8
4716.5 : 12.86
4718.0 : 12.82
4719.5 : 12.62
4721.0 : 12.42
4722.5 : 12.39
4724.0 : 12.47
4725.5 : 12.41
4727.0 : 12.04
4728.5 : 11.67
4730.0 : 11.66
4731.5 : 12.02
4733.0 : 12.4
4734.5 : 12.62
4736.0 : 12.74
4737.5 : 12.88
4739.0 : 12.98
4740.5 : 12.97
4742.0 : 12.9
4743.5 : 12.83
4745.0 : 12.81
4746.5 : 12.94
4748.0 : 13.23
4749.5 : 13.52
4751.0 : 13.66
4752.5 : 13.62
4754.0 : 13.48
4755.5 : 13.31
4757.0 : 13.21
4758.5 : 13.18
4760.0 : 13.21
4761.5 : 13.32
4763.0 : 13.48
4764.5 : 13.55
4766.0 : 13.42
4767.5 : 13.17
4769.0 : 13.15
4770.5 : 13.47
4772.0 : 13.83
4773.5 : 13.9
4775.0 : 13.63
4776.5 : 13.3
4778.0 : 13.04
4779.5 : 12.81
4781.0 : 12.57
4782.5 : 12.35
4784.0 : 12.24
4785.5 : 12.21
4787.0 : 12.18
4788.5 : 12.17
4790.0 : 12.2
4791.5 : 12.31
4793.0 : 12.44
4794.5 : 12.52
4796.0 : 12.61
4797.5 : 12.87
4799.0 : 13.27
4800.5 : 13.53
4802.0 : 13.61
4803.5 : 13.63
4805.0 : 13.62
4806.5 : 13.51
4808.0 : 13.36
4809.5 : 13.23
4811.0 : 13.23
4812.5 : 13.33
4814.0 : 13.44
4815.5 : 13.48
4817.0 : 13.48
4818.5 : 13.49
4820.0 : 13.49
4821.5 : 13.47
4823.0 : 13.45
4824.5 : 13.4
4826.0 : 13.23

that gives 2.89 A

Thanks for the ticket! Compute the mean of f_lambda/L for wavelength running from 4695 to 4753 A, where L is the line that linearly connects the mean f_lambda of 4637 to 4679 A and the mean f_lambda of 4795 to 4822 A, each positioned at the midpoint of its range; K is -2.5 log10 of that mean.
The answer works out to 0.02 mag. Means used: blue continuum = 12.1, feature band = 12.4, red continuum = 13.4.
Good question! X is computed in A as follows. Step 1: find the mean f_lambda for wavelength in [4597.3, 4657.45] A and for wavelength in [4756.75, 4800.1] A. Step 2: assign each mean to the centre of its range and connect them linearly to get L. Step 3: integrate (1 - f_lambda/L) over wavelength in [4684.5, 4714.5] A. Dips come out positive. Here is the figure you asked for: 1.3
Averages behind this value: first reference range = 12.1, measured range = 12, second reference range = 13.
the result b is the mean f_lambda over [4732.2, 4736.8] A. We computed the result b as 12.6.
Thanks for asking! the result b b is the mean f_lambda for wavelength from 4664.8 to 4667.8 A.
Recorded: 11.9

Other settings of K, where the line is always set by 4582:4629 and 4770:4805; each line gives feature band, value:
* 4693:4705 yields 0.09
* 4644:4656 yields 0.07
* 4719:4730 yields 0.04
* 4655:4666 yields 0.03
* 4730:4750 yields 0.00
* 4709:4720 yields 0.00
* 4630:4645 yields 0.03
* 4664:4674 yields 0.03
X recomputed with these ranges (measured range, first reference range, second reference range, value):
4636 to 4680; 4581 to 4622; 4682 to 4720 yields 0.5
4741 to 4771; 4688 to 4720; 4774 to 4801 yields -2.0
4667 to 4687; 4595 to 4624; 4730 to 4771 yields 0.5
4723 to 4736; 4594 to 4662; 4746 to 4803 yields 0.6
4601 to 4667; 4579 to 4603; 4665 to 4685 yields 0.3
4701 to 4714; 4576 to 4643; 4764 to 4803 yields 0.9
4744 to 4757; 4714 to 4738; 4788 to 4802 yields -0.8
